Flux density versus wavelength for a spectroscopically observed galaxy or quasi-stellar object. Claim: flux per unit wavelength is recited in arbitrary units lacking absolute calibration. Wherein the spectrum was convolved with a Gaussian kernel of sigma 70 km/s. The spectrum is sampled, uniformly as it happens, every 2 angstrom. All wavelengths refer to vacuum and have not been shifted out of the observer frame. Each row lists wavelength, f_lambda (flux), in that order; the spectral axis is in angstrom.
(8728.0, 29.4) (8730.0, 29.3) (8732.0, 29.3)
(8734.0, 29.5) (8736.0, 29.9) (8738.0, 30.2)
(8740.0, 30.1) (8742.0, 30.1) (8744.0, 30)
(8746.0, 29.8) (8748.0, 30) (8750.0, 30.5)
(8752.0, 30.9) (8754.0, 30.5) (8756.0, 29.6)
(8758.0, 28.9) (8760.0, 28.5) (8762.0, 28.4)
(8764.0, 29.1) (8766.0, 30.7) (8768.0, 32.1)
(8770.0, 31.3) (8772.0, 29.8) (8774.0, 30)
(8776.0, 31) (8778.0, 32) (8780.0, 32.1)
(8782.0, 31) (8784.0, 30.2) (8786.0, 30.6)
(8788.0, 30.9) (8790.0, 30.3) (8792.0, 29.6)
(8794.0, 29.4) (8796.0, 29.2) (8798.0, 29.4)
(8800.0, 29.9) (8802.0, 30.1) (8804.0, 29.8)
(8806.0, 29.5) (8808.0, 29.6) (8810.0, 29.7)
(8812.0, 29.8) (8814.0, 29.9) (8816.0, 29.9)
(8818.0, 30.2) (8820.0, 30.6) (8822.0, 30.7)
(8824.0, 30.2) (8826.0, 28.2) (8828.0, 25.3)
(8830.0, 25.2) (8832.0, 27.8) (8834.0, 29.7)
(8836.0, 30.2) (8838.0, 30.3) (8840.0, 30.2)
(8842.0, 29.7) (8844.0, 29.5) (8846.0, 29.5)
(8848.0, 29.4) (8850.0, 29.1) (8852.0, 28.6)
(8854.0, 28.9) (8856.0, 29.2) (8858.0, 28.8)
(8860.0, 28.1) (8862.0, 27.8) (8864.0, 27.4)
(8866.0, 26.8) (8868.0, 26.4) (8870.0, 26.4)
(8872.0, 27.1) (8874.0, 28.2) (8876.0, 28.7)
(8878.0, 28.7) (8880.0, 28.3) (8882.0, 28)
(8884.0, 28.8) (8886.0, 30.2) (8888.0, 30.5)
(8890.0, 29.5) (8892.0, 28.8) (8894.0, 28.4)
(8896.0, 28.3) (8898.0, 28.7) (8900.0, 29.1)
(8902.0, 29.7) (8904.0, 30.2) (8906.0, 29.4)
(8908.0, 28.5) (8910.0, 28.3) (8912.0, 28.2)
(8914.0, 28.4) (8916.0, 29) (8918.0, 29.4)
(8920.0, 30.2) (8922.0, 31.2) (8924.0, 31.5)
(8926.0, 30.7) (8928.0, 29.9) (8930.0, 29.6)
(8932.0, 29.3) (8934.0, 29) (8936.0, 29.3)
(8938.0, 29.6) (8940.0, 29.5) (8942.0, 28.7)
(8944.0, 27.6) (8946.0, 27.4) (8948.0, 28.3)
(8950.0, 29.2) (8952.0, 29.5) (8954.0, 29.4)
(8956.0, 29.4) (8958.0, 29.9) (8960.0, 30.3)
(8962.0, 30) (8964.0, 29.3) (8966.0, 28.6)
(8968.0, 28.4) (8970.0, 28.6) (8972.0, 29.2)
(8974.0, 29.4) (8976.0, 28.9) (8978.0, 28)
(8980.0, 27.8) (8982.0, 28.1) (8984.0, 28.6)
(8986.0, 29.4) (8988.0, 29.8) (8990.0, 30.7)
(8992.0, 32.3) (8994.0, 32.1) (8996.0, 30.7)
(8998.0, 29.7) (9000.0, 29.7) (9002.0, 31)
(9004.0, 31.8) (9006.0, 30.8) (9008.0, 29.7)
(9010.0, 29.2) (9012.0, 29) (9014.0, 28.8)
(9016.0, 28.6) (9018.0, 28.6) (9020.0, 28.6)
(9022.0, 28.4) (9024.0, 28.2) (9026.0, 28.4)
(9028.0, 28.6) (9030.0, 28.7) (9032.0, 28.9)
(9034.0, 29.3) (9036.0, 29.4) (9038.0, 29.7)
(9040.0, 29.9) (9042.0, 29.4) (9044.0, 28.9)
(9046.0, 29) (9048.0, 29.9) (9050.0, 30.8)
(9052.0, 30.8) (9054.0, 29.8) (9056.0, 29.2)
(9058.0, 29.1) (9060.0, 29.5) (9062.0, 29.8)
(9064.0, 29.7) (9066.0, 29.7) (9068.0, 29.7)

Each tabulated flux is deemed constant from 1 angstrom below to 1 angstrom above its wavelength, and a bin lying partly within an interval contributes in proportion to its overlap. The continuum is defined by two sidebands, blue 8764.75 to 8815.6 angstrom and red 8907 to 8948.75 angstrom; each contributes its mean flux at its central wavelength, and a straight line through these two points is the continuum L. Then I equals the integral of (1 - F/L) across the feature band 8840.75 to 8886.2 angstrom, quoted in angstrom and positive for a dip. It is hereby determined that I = 2.0 angstrom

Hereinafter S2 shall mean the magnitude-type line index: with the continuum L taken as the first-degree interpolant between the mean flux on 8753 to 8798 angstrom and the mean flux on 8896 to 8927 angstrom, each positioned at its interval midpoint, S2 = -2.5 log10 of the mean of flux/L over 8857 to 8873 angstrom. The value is 0.09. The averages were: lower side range 30.2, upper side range 29.5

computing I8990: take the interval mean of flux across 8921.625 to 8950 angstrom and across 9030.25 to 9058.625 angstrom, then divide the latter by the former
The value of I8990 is 1.01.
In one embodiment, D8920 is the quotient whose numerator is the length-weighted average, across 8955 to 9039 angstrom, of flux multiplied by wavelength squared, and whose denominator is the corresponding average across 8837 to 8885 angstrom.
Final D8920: 1.06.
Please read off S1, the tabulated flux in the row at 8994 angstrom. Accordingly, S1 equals 32.1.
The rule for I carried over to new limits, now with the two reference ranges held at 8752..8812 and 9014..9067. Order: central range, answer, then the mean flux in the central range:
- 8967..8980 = 0.4 angstrom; 28.7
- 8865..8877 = 1.0 angstrom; 27.3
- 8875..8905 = 0.7 angstrom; 29.1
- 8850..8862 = 0.5 angstrom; 28.7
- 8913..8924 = -0.1 angstrom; 29.8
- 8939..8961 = 0.4 angstrom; 29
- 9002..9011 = -0.3 angstrom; 30.4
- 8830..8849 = 0.4 angstrom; 29.4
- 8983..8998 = -0.5 angstrom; 30.5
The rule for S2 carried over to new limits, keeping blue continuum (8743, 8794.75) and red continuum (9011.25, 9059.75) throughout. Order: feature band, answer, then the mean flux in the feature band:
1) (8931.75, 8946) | 0.03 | 28.9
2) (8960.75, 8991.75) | 0.01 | 29.1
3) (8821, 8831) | 0.08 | 27.9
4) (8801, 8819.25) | 0.01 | 29.8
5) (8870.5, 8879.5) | 0.07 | 28.1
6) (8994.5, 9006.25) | -0.05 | 30.7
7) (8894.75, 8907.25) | 0.02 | 29.2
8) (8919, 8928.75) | -0.04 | 30.7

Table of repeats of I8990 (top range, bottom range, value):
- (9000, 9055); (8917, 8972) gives 1.00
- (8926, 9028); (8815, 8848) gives 1.00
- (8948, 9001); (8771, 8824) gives 0.98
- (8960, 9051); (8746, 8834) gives 0.99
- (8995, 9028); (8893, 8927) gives 1.00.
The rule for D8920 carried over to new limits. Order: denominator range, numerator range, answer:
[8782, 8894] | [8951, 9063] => 1.05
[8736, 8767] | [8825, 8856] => 0.99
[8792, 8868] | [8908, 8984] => 1.03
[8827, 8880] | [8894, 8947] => 1.05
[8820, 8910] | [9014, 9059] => 1.06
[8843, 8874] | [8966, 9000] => 1.07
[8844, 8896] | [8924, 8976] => 1.05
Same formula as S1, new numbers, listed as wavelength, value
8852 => 28.6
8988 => 29.8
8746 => 29.8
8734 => 29.5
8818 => 30.2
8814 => 29.9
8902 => 29.7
